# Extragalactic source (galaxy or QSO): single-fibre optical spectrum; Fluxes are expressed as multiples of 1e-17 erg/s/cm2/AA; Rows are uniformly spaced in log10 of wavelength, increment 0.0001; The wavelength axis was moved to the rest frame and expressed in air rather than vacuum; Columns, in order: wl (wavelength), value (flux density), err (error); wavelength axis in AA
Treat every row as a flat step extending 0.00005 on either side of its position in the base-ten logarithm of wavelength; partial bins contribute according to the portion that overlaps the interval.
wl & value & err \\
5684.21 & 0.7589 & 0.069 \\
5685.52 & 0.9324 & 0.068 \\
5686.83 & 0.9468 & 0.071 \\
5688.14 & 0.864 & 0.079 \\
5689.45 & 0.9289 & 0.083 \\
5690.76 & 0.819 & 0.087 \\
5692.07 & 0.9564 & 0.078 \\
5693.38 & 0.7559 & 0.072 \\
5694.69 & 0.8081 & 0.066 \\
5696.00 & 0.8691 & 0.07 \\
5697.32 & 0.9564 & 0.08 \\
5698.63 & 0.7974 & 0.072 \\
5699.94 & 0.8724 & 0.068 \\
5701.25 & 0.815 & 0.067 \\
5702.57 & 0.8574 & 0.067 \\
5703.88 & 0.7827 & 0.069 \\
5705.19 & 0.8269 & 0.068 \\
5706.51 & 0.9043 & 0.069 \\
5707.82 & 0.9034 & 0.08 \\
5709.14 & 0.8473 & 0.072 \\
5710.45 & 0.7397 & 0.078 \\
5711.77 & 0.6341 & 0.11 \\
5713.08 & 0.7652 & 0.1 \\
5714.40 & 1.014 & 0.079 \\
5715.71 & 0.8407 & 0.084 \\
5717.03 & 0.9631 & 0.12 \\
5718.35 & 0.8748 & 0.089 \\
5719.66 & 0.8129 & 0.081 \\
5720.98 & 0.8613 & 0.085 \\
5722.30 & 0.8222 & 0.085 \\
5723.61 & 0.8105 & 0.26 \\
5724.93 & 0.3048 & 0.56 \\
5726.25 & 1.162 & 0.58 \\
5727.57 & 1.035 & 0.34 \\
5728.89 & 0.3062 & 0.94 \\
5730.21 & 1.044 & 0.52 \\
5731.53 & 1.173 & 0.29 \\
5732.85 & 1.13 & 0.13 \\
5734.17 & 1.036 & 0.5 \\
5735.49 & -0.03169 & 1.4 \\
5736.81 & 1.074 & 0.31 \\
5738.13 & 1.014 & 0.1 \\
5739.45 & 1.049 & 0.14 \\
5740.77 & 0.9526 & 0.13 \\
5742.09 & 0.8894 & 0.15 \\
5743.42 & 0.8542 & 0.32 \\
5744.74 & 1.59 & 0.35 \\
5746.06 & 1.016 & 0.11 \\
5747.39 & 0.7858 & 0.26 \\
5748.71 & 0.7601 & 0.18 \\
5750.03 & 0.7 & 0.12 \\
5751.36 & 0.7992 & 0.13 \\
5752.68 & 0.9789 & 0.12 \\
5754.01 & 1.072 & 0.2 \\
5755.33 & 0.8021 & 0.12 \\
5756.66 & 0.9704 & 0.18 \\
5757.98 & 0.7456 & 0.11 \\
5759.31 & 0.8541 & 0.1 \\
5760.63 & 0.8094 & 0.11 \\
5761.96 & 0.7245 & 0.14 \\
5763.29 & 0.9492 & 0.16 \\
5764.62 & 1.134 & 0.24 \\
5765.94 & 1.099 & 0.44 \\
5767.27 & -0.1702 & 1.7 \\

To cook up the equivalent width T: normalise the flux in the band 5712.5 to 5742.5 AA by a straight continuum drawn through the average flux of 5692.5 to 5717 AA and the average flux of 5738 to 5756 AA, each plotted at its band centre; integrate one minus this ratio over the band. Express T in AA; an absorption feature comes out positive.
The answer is 1.0 AA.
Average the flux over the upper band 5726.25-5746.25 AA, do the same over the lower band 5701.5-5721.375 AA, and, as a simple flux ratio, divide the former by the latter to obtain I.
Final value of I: 1.13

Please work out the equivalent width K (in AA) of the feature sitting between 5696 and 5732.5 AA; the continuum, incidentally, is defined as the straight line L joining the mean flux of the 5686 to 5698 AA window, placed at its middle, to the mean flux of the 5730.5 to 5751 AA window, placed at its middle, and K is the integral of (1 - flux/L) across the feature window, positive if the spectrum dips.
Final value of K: 2.4 AA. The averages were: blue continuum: 0.879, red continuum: 0.933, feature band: 0.844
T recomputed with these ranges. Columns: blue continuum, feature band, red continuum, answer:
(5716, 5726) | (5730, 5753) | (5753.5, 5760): -2.3 AA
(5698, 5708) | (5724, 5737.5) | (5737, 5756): 1.3 AA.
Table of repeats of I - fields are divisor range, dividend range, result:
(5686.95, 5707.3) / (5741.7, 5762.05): 1.05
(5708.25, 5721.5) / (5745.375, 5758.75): 1.03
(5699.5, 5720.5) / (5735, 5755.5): 1.08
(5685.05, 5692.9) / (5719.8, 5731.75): 0.91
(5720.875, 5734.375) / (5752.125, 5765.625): 1.04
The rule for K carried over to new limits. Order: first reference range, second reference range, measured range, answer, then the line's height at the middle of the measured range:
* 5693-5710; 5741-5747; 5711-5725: 1.8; 0.93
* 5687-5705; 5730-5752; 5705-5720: 0.6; 0.882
